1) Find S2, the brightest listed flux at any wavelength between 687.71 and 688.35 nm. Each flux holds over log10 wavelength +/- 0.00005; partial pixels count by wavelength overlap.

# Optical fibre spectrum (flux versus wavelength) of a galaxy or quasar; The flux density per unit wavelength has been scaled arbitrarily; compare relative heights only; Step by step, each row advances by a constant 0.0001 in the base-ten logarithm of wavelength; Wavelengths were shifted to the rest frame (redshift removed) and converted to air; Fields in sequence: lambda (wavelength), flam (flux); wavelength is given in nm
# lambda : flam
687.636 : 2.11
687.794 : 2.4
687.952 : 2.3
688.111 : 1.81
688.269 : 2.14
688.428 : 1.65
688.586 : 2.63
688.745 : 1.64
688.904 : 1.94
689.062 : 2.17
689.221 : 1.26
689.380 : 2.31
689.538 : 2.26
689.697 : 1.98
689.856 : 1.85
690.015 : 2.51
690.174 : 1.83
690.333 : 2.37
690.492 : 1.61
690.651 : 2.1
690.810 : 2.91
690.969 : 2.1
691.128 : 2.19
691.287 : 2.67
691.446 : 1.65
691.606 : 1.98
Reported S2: 2.4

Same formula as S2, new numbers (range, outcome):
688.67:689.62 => 2.31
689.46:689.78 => 2.26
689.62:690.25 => 2.51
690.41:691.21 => 2.91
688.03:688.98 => 2.63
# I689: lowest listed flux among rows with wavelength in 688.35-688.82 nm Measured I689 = 1.64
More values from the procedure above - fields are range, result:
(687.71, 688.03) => 2.3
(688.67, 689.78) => 1.26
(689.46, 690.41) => 1.83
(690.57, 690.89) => 2.1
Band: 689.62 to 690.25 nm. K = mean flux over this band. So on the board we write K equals 2.04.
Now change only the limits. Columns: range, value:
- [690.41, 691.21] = 2.19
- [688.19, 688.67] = 2.13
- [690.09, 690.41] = 2.1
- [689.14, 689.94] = 1.93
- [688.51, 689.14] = 2.09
